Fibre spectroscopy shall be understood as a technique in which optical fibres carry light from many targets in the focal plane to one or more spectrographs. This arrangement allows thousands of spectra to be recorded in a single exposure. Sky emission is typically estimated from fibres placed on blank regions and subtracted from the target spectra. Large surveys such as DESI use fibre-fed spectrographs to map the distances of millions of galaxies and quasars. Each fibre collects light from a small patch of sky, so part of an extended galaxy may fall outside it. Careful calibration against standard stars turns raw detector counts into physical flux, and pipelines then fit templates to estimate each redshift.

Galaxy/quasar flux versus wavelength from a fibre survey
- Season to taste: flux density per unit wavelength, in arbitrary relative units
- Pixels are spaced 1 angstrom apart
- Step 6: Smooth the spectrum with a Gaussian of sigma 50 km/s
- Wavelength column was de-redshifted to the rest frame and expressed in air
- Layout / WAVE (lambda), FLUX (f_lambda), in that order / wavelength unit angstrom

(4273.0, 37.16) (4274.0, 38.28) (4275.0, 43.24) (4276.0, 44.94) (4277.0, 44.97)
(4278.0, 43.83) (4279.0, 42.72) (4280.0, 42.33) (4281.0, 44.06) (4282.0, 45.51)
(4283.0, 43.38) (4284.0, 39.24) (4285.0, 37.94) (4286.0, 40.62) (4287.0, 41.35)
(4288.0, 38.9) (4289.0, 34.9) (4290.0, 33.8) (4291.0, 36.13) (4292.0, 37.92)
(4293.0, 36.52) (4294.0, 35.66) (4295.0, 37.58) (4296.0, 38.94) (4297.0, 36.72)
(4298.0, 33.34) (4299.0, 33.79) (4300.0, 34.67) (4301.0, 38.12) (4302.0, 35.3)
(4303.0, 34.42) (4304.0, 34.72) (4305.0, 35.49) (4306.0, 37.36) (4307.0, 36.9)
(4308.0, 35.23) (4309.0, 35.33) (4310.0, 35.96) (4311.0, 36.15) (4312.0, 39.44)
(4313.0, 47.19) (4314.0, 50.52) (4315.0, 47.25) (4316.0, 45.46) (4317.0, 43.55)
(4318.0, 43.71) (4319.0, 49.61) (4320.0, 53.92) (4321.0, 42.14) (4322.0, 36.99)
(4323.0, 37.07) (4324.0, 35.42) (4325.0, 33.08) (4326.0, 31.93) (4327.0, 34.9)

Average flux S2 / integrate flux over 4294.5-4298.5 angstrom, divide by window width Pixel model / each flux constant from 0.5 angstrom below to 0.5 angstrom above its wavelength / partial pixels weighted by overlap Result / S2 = 36.6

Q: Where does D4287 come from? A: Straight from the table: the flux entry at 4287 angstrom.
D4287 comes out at 41.35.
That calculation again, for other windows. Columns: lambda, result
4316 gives 45.46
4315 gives 47.25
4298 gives 33.34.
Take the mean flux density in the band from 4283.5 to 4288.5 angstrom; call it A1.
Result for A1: 39.6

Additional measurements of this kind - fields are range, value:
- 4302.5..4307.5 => 35.8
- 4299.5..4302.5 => 36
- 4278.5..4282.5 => 43.7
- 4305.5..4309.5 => 36.2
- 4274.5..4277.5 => 44.4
